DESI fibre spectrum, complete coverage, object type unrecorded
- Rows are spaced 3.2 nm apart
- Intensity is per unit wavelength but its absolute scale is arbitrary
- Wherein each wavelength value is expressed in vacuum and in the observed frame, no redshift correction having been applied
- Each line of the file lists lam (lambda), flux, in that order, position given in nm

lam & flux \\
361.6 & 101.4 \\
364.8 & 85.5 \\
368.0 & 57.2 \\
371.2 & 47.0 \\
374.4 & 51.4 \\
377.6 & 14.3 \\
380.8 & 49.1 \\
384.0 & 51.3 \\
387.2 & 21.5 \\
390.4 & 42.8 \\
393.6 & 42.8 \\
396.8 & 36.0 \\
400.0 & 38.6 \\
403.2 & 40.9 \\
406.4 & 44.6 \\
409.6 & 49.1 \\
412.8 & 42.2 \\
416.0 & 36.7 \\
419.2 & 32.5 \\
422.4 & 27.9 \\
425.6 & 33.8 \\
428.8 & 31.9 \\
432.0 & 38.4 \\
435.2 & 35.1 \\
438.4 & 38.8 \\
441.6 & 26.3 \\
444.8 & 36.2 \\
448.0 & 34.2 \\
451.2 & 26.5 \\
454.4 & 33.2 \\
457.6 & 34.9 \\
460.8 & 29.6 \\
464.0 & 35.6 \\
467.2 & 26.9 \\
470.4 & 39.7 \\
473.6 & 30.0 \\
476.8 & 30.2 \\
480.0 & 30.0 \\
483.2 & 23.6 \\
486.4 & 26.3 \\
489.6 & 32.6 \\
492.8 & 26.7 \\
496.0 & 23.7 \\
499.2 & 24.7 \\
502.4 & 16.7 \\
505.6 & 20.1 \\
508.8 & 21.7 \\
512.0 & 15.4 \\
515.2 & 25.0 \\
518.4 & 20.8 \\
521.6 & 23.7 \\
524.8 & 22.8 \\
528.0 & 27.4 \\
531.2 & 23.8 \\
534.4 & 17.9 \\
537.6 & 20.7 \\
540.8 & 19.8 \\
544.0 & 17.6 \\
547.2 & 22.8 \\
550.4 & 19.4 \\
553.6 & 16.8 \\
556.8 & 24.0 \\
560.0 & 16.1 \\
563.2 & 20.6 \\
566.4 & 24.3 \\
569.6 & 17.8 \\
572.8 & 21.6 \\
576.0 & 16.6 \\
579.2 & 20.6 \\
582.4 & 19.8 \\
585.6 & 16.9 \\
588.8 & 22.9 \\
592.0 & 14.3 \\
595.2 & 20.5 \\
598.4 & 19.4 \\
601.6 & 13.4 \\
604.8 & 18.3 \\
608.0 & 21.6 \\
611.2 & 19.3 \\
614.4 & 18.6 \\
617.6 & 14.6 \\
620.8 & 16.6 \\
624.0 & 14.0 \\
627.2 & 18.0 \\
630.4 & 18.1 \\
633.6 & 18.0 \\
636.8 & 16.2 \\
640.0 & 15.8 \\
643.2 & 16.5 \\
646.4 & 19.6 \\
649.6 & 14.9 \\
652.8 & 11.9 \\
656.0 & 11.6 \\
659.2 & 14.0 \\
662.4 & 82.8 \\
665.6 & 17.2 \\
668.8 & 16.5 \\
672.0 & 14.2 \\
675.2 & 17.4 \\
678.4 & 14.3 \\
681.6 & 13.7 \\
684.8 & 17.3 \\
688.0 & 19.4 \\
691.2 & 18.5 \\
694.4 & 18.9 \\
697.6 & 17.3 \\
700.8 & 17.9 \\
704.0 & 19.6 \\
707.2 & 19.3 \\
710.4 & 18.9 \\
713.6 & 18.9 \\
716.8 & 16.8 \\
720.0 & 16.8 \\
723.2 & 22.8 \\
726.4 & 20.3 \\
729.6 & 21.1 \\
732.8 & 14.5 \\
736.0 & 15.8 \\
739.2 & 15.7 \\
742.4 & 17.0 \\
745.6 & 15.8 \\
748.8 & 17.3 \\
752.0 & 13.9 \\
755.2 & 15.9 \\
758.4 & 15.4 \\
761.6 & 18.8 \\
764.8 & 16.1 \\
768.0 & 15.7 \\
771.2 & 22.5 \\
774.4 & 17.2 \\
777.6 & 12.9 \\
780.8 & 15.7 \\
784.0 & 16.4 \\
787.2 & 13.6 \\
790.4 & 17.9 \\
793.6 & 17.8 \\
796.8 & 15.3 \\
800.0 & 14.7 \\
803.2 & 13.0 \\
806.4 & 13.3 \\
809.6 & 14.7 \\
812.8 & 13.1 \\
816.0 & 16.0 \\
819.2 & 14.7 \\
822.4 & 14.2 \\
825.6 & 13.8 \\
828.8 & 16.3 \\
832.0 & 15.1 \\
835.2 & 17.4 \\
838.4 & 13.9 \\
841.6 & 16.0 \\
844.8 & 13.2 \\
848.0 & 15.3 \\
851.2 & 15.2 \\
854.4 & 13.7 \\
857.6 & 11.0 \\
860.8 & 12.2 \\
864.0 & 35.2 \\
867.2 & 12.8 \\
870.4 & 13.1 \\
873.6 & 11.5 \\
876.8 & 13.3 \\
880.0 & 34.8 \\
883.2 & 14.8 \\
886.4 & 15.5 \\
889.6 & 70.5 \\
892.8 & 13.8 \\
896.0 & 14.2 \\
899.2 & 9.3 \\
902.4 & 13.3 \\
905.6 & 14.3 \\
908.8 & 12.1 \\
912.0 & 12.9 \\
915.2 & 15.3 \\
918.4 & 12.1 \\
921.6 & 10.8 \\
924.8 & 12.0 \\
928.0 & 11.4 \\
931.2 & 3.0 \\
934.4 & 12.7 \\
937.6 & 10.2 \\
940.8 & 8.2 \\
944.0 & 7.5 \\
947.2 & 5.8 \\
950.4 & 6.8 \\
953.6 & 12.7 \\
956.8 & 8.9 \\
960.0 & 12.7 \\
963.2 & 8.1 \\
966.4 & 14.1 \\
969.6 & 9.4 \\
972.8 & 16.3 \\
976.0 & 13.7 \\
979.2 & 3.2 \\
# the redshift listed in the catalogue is 0.774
